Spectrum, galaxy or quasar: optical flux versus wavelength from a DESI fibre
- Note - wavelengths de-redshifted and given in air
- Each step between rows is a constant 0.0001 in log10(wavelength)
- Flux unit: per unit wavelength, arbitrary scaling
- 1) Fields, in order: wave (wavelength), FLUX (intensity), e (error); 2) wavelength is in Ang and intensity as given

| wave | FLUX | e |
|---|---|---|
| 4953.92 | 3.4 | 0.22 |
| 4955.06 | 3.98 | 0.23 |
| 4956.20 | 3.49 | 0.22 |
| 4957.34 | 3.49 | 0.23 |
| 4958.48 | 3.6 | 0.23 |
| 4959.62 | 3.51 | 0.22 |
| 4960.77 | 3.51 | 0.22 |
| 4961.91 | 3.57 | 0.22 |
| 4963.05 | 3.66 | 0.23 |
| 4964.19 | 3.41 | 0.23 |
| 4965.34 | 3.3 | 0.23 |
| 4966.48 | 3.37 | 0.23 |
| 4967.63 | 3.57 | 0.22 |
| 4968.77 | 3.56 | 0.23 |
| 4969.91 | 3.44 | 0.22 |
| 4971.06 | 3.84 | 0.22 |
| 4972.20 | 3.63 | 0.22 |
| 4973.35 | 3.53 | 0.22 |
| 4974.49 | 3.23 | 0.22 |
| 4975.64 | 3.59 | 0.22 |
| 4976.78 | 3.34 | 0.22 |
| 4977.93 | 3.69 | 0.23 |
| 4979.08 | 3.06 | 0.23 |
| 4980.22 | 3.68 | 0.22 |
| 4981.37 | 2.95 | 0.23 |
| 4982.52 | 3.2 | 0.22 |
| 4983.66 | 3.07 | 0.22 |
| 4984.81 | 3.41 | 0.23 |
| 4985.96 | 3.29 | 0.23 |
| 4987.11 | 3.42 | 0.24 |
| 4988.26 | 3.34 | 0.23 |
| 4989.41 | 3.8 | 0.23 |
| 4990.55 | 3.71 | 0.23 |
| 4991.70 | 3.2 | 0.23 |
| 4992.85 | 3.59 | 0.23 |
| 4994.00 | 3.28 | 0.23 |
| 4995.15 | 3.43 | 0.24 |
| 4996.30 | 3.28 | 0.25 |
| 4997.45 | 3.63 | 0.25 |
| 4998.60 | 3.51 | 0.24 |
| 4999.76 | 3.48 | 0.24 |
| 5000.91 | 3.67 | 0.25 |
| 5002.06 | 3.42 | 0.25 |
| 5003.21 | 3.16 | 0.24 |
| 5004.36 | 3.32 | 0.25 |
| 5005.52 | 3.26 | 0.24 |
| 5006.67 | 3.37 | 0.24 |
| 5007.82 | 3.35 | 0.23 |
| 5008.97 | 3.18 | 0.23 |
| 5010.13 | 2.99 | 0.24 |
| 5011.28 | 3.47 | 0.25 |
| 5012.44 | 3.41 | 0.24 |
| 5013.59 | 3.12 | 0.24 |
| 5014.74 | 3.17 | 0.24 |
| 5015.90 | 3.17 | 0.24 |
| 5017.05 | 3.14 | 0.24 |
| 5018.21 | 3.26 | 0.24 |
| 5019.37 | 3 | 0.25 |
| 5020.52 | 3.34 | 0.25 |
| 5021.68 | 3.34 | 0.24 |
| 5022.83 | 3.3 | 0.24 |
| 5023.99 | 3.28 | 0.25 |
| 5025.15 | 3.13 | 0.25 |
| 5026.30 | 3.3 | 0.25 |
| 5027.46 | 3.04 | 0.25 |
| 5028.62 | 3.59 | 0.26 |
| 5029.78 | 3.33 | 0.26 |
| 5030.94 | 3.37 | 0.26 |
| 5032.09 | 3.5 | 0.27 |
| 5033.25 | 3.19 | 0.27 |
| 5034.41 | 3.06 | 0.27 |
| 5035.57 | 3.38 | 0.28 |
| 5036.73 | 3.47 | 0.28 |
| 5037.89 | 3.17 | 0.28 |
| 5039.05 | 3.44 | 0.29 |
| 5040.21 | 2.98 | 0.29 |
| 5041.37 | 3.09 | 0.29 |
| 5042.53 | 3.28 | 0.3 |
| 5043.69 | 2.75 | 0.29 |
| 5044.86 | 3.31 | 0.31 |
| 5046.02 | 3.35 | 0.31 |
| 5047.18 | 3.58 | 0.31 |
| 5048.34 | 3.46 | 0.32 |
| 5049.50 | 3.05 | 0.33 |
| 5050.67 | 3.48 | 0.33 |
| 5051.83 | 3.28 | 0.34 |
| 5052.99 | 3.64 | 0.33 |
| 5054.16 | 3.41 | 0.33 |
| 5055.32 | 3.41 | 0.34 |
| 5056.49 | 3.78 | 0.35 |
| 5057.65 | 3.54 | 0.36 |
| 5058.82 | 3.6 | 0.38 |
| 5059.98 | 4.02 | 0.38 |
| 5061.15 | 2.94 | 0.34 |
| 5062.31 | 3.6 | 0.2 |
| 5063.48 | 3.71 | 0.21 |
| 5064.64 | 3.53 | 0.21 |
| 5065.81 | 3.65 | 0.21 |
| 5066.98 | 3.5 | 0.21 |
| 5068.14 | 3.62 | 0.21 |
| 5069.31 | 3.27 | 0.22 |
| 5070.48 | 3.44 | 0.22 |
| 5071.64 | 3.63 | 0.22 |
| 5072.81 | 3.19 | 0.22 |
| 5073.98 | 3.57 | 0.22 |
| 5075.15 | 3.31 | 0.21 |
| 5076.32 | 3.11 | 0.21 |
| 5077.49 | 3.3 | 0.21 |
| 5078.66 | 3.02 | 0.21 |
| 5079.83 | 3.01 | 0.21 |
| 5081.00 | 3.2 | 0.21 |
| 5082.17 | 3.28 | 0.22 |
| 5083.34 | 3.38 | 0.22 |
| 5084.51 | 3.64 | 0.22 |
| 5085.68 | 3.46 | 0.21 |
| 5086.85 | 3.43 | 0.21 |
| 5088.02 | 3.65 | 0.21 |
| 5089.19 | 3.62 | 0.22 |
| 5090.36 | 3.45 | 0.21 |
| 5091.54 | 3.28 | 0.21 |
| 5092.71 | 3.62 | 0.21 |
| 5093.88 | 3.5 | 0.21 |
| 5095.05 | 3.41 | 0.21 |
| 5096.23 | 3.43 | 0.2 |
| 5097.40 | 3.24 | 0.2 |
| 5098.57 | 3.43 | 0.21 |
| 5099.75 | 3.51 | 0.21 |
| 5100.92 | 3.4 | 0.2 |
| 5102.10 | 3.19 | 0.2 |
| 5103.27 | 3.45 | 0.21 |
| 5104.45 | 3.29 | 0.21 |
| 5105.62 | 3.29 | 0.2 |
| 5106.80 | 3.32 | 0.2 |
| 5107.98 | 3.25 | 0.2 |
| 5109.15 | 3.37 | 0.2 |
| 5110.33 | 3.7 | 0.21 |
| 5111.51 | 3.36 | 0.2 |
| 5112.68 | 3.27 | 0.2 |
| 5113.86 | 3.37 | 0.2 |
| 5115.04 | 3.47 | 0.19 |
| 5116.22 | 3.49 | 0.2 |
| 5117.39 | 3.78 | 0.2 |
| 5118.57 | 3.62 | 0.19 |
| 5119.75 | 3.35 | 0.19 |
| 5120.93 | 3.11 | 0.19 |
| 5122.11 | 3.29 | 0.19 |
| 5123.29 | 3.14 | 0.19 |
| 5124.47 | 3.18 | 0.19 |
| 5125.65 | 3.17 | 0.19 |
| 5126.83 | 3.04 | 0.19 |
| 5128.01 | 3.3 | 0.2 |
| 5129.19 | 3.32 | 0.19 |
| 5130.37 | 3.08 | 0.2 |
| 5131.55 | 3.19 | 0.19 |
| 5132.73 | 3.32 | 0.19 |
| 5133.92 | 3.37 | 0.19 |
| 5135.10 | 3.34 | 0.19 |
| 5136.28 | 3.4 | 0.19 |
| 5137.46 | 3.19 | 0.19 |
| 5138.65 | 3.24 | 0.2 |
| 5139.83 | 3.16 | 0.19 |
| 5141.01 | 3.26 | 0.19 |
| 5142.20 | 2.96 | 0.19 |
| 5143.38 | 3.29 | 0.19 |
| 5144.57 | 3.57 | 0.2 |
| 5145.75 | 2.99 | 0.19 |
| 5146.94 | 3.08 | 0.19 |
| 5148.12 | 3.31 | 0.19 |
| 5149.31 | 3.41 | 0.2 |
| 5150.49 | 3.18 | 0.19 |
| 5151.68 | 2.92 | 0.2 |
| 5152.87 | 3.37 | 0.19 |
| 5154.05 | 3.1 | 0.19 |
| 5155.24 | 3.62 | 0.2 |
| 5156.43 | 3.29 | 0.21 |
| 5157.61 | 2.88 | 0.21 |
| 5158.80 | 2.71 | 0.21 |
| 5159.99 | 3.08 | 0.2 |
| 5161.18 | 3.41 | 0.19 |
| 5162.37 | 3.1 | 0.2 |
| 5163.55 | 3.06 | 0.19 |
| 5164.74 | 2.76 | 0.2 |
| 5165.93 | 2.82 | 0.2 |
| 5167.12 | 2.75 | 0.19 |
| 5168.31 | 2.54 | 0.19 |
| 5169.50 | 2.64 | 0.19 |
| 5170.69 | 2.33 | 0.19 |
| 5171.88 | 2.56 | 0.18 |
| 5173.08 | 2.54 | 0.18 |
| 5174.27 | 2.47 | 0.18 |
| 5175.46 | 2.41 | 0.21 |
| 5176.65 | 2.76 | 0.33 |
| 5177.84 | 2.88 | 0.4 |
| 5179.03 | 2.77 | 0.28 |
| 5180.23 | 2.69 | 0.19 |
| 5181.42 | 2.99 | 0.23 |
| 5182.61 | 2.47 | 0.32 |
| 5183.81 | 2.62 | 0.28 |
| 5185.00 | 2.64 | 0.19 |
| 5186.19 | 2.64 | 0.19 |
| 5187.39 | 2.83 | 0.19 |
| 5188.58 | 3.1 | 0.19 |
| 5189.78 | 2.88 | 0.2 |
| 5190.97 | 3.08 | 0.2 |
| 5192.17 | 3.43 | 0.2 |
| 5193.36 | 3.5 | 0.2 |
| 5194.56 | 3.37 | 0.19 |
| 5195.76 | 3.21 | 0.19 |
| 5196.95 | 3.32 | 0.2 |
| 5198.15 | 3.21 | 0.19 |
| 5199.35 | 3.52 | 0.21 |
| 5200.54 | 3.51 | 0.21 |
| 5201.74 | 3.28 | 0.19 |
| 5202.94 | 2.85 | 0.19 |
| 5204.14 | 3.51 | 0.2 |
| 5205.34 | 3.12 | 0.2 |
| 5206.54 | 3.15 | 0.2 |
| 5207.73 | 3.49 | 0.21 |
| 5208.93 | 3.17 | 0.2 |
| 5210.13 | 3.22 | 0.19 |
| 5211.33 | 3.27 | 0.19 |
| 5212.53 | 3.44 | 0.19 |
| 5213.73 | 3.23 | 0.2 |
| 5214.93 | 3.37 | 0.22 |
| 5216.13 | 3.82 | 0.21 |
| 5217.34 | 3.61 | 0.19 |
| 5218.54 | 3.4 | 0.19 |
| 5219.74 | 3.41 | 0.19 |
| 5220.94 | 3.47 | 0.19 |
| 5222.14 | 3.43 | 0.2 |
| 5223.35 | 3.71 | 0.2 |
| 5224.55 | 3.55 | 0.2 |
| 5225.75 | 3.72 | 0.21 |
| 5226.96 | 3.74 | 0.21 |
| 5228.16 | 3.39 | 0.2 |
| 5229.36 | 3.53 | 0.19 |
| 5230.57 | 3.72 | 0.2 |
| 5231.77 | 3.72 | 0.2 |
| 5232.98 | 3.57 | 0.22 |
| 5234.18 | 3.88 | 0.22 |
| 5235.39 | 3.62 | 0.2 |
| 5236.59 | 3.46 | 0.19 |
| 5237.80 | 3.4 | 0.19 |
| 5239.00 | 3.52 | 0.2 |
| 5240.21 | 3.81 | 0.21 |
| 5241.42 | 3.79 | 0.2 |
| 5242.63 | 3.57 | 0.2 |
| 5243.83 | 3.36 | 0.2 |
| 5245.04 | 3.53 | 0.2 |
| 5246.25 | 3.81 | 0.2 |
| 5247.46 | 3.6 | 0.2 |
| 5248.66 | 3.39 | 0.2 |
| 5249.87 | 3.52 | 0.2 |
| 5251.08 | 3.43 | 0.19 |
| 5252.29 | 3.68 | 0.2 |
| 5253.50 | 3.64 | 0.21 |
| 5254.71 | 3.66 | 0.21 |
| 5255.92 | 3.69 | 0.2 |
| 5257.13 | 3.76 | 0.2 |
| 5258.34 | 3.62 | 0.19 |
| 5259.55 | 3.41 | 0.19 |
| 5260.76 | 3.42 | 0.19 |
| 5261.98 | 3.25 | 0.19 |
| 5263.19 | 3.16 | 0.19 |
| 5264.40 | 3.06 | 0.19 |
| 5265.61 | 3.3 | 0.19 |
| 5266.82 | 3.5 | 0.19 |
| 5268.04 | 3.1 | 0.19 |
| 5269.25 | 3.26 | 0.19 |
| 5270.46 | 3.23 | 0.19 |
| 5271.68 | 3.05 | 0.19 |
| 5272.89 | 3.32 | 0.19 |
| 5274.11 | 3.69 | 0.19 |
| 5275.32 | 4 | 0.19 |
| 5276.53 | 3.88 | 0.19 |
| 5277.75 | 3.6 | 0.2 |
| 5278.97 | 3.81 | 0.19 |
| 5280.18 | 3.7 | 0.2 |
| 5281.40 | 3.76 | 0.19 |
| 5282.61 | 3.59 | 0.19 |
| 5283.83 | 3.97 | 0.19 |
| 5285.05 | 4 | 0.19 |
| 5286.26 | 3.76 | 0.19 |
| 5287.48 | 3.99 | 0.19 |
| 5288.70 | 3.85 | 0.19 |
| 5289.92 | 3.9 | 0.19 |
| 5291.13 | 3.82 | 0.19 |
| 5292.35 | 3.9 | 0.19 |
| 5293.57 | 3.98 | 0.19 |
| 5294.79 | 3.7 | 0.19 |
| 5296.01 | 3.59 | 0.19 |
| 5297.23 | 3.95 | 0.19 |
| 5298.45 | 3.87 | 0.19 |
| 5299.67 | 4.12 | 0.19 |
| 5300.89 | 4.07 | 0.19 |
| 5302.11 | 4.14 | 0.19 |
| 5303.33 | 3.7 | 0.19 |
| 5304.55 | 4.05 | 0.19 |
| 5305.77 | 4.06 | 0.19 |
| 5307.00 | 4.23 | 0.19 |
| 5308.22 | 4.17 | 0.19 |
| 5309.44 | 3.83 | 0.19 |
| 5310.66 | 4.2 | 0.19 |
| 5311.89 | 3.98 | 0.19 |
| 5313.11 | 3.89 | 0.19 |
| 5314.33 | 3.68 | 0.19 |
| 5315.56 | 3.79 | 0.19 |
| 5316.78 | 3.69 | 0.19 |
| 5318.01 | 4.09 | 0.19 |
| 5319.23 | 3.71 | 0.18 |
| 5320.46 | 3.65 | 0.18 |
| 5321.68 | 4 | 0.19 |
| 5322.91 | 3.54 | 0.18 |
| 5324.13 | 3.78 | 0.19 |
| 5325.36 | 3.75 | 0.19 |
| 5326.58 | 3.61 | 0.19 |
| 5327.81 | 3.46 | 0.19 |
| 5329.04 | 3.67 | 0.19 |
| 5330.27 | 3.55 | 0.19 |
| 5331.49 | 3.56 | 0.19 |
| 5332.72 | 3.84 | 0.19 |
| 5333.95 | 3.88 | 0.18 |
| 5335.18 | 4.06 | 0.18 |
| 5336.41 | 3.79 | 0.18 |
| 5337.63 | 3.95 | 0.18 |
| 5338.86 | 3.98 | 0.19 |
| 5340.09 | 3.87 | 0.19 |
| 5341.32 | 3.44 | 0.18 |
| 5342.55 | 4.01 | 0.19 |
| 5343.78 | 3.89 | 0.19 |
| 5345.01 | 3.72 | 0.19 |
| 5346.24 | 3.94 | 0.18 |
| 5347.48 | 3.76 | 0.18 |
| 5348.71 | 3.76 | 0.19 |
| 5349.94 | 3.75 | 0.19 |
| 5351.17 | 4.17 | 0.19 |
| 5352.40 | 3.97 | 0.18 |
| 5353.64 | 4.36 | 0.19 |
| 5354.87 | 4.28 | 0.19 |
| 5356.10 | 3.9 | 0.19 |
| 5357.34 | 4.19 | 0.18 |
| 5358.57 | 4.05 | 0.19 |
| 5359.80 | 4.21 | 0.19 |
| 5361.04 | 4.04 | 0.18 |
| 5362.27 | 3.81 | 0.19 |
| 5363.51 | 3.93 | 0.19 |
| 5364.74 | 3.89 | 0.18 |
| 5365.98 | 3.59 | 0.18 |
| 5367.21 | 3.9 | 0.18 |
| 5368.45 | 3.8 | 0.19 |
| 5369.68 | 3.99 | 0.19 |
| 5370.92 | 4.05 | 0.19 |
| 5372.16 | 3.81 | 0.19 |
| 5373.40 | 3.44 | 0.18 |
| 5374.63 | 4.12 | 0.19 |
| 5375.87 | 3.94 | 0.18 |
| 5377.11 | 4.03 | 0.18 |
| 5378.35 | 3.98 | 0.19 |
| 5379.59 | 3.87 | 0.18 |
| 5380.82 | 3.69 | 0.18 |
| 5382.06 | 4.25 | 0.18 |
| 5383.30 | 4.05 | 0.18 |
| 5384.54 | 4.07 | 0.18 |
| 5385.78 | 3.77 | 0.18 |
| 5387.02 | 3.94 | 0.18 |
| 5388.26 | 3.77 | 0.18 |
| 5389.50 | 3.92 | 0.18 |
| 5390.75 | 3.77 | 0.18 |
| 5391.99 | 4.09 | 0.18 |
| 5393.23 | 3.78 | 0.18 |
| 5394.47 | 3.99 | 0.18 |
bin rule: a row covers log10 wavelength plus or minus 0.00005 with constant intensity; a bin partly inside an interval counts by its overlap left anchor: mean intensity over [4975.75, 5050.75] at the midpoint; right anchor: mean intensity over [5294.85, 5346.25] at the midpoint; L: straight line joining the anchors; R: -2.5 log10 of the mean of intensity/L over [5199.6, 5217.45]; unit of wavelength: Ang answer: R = 0.10 mag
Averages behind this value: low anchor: 3.31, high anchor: 3.85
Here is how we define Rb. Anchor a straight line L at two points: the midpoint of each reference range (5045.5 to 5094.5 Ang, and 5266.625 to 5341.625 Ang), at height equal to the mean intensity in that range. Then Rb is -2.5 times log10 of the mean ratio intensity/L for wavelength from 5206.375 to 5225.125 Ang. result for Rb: 0.07 mag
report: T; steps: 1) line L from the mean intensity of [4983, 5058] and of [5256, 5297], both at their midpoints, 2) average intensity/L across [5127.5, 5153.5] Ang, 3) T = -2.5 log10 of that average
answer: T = 0.07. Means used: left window 3.33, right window 3.61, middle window 3.24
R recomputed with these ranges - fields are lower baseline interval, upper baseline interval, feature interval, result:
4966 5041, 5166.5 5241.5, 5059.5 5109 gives -0.037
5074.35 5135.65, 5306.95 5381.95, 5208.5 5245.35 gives 0.026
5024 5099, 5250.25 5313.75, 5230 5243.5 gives 0.003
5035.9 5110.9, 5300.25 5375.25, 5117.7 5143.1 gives 0.082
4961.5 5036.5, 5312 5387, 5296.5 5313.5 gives -0.058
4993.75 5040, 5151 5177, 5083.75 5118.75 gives -0.129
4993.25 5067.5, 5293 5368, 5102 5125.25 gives 0.041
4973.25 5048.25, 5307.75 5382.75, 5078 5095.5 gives 0.015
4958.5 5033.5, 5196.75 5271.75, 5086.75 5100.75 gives -0.017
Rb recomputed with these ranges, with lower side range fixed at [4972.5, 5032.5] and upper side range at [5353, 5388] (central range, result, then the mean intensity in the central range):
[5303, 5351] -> 0.02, 3.83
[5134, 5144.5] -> 0.10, 3.25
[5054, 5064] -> -0.04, 3.56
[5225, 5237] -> 0.03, 3.64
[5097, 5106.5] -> 0.05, 3.35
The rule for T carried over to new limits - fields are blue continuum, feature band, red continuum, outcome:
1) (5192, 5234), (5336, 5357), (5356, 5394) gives -0.02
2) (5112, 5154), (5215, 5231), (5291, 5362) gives 0.00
